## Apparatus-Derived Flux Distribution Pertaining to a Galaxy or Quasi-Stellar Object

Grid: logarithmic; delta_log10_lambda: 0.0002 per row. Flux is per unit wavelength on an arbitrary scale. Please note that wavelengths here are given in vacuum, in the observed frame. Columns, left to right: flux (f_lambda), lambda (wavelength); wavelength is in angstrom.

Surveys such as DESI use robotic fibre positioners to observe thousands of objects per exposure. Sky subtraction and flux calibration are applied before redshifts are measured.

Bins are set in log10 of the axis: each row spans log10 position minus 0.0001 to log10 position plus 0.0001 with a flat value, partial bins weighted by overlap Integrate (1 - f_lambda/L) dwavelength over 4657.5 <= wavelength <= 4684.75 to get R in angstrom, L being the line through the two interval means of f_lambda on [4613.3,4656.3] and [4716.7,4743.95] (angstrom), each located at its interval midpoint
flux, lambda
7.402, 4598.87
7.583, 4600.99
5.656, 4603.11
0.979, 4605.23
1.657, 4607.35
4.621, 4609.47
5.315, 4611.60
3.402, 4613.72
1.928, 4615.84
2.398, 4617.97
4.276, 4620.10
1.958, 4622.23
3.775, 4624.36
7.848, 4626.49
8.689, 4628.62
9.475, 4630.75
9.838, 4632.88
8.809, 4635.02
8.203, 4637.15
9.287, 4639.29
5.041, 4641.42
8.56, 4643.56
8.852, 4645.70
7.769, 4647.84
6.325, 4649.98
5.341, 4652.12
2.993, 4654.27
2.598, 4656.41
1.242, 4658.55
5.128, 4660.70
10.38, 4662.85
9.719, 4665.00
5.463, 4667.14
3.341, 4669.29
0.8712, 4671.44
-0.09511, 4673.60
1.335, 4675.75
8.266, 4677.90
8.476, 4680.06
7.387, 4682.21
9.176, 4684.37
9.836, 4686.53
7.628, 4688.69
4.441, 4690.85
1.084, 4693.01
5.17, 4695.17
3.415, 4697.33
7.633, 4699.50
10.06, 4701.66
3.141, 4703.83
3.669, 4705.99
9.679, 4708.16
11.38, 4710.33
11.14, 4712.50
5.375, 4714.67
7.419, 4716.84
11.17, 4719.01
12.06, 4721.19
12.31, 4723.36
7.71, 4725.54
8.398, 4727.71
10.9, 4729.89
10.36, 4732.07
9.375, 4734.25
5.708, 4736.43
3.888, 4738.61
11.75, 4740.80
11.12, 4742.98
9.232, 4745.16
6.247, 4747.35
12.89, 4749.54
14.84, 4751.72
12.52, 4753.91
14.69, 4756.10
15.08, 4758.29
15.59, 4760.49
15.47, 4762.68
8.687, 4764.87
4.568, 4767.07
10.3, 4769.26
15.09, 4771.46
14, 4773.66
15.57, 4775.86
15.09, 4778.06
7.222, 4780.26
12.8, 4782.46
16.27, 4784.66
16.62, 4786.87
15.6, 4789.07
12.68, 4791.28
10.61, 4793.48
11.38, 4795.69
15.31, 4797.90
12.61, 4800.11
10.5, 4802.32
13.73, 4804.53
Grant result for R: 7.7 angstrom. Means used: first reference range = 6.2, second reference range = 9.46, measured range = 5.35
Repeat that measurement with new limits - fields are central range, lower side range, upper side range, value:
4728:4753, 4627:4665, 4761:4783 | 2.57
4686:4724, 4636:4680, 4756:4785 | 5.20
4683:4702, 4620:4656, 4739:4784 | 5.74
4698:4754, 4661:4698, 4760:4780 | -0.19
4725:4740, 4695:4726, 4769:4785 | 2.58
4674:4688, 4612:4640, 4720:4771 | 2.01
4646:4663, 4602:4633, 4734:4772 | 3.25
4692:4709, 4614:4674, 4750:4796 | 6.77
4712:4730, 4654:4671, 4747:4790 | -0.02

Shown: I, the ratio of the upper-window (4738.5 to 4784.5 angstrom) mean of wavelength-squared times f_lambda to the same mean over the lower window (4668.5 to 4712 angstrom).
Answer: 2.1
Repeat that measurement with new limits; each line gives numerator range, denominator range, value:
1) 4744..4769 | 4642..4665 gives 2.02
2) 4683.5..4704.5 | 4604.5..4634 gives 1.33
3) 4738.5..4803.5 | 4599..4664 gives 2.31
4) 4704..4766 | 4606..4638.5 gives 1.96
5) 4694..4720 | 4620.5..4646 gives 1.03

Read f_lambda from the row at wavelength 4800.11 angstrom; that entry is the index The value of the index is 12.61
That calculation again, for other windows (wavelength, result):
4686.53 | 9.836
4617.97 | 2.398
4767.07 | 4.568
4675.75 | 1.335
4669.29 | 3.341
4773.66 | 14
